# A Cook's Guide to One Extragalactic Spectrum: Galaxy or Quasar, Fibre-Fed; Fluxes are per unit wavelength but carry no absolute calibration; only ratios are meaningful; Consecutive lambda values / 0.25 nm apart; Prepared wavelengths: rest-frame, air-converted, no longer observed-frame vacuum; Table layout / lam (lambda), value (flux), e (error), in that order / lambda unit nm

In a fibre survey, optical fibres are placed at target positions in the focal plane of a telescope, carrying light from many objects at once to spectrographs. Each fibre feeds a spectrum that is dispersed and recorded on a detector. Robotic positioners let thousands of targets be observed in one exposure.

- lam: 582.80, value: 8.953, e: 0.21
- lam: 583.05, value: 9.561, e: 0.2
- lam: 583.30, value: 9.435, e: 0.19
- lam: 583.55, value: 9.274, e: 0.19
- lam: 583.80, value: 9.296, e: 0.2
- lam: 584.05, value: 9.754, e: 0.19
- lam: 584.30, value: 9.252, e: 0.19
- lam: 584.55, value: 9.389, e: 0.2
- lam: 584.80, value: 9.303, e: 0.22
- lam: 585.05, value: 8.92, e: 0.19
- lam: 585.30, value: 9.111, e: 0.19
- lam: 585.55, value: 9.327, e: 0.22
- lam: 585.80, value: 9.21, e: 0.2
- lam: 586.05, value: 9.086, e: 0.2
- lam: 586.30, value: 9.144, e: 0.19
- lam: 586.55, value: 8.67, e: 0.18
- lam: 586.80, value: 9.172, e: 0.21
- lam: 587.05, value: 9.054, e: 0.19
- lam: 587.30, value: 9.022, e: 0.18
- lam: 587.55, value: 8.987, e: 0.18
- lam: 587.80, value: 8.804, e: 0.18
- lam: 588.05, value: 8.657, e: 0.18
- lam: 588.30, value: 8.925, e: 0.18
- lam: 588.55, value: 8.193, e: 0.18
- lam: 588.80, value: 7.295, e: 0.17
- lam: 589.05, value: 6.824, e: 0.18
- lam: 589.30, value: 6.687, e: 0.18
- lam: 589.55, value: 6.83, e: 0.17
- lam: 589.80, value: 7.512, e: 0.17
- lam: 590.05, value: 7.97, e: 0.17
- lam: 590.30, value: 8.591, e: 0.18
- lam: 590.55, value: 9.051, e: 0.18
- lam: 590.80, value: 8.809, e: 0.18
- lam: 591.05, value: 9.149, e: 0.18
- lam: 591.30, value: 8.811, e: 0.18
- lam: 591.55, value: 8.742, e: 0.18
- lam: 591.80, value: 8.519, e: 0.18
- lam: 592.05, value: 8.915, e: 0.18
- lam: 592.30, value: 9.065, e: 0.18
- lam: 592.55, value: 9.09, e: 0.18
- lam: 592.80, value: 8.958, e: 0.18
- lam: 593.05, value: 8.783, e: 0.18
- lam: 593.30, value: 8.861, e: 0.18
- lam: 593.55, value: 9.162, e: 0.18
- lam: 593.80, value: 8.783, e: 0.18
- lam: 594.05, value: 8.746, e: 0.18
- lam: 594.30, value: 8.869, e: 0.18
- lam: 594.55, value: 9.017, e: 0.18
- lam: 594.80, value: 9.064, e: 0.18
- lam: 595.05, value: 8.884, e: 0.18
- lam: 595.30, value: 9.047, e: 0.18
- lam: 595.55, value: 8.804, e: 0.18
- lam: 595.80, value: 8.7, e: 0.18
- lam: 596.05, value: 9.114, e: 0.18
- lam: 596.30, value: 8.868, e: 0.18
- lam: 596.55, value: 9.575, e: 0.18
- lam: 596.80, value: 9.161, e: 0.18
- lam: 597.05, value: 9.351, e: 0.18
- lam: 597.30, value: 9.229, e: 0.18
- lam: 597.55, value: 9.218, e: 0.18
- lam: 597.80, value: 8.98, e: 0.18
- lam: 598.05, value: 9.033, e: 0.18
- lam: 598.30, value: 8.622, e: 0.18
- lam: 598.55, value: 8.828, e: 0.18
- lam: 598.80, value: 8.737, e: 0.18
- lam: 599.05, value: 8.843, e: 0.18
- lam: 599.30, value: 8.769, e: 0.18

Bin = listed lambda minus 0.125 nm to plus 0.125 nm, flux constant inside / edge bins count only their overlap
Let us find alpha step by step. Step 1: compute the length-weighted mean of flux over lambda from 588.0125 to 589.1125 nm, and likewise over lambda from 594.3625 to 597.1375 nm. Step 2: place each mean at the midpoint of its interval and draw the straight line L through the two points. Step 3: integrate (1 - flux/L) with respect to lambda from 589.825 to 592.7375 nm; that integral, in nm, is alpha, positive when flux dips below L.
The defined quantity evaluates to -0.13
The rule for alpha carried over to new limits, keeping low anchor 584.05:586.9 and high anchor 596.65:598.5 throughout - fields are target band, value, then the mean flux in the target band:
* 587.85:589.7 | 0.297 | 7.68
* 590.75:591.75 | 0.030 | 8.86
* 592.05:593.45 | 0.025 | 8.95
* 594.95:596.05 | 0.025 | 8.89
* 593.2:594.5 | 0.031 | 8.89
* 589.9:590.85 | 0.060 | 8.56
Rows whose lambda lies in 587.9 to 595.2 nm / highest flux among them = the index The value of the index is 9.162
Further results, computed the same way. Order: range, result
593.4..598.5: 9.575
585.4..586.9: 9.327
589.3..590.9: 9.051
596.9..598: 9.351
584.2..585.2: 9.389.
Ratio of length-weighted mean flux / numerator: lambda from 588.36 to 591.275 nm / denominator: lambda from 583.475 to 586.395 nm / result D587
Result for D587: 0.9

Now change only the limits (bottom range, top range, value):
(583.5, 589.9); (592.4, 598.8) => 1.04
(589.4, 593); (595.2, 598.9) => 1.05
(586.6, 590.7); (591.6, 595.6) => 1.08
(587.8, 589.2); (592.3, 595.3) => 1.11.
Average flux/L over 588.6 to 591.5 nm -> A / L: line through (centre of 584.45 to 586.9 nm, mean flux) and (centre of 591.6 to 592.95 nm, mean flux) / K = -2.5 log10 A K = 0.13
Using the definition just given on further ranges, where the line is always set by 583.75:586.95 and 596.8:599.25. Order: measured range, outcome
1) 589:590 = 0.28 mag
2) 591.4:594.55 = 0.02 mag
